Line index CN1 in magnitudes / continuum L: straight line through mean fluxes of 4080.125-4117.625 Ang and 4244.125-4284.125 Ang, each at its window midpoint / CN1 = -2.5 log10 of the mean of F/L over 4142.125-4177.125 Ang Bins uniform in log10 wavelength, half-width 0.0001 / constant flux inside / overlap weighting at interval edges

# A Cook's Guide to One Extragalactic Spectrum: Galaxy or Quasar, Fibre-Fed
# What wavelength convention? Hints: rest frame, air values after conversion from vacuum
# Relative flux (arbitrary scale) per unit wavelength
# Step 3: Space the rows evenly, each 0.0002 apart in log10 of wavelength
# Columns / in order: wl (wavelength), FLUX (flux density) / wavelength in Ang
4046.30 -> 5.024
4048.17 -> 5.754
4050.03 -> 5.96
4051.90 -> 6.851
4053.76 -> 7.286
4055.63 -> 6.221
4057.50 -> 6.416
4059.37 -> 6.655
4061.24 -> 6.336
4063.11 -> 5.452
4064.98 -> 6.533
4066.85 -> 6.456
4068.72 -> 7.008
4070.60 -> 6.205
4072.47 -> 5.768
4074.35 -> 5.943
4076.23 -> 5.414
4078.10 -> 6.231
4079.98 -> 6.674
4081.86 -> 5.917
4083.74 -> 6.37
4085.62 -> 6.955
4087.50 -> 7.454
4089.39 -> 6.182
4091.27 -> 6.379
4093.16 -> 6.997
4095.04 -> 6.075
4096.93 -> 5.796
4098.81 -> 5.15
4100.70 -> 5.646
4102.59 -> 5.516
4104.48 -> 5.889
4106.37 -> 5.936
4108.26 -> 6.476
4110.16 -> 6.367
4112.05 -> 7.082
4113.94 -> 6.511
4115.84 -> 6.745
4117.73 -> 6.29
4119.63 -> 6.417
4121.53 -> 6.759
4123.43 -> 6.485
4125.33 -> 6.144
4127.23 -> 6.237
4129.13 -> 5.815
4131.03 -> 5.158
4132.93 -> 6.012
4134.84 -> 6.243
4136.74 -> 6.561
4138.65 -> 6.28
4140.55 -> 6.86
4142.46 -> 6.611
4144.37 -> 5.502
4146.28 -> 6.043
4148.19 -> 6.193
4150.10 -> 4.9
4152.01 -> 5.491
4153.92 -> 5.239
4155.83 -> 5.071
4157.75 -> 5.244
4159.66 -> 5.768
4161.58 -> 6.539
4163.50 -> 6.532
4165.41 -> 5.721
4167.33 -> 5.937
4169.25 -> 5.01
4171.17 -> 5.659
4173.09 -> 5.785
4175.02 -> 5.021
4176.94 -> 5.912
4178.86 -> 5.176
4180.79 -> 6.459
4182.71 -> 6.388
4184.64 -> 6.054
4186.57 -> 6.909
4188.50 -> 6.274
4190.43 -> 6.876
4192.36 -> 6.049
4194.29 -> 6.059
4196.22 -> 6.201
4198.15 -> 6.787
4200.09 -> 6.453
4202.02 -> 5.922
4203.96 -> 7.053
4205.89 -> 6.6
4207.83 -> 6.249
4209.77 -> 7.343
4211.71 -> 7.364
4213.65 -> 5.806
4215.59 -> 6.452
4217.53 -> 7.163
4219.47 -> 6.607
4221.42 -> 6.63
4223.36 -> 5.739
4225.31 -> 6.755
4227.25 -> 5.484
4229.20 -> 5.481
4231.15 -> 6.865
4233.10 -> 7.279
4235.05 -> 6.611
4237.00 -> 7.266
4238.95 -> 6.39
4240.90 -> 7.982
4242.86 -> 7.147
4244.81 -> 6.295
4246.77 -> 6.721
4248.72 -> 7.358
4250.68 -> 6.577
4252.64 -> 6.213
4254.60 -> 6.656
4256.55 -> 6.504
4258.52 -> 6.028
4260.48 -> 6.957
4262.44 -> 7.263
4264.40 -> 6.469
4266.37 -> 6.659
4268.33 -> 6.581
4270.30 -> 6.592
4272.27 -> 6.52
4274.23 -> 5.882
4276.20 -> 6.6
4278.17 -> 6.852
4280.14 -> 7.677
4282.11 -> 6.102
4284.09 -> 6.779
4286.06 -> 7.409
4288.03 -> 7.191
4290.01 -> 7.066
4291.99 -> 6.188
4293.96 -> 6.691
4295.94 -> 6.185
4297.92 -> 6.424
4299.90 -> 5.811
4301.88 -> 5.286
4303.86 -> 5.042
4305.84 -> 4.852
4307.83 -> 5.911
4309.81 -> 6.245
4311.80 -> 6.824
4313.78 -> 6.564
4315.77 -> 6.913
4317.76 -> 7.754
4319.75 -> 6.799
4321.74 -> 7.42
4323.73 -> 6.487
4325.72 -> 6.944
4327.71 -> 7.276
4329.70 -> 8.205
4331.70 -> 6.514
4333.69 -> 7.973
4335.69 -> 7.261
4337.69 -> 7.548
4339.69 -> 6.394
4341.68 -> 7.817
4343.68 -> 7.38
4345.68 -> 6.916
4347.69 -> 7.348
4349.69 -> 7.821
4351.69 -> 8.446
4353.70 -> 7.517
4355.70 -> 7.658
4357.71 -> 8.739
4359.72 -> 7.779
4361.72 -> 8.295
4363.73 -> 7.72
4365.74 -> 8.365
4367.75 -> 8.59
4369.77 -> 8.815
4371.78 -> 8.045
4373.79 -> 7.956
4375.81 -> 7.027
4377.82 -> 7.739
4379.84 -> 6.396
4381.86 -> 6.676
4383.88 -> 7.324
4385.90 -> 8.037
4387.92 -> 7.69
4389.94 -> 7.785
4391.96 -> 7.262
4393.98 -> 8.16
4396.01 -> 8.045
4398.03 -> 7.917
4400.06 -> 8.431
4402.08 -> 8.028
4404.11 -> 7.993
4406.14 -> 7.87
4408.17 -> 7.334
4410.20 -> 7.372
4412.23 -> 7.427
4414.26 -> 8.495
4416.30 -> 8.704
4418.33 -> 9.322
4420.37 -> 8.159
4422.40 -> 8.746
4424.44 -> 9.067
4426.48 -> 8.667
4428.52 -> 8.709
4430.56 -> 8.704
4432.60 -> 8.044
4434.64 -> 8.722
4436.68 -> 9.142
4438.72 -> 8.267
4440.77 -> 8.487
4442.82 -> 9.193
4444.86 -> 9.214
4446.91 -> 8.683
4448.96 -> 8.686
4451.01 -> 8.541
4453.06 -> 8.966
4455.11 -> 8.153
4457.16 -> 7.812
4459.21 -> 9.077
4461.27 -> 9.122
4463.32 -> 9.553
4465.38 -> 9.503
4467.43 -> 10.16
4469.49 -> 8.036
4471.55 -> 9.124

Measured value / 0.134 mag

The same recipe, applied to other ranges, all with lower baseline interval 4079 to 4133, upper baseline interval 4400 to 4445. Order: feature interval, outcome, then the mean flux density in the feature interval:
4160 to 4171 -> 0.13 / 5.92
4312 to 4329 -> 0.10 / 7.03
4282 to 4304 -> 0.18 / 6.41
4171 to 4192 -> 0.12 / 6.06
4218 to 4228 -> 0.12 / 6.31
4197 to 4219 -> 0.05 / 6.65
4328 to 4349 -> 0.07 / 7.34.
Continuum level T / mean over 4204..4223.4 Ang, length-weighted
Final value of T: 6.66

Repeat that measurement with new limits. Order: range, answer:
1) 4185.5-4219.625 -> 6.56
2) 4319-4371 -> 7.62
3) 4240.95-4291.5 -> 6.74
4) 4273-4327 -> 6.52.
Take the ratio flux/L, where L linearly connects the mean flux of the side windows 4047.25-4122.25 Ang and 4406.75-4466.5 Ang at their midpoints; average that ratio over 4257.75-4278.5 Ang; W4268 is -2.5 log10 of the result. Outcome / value 0.14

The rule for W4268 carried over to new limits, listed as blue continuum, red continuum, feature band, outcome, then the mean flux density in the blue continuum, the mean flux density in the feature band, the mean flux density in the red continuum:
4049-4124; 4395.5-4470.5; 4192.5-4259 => 0.10 mag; 6.32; 6.59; 8.56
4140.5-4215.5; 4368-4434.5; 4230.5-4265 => -0.02 mag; 6.07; 6.81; 8.02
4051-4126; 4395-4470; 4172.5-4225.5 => 0.11 mag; 6.32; 6.36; 8.56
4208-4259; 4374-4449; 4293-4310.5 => 0.23 mag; 6.64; 5.82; 8.14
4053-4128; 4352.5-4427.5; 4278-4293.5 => 0.07 mag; 6.31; 6.9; 7.98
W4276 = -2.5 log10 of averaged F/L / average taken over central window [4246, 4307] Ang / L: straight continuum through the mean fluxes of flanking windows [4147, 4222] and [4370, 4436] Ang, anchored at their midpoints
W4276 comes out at 0.07 mag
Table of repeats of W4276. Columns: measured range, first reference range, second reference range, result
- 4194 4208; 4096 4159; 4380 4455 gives 0.02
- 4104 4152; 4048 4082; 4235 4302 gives 0.03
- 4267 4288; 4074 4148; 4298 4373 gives 0.04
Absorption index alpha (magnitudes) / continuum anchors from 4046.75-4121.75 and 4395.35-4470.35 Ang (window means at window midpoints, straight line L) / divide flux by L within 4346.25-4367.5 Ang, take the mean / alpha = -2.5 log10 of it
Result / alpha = 0.01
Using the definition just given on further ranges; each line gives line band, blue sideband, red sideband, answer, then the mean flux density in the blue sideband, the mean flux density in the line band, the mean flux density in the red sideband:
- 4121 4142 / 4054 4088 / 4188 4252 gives 0.037 mag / 6.34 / 6.23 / 6.6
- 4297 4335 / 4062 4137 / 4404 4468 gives 0.178 mag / 6.23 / 6.6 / 8.62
